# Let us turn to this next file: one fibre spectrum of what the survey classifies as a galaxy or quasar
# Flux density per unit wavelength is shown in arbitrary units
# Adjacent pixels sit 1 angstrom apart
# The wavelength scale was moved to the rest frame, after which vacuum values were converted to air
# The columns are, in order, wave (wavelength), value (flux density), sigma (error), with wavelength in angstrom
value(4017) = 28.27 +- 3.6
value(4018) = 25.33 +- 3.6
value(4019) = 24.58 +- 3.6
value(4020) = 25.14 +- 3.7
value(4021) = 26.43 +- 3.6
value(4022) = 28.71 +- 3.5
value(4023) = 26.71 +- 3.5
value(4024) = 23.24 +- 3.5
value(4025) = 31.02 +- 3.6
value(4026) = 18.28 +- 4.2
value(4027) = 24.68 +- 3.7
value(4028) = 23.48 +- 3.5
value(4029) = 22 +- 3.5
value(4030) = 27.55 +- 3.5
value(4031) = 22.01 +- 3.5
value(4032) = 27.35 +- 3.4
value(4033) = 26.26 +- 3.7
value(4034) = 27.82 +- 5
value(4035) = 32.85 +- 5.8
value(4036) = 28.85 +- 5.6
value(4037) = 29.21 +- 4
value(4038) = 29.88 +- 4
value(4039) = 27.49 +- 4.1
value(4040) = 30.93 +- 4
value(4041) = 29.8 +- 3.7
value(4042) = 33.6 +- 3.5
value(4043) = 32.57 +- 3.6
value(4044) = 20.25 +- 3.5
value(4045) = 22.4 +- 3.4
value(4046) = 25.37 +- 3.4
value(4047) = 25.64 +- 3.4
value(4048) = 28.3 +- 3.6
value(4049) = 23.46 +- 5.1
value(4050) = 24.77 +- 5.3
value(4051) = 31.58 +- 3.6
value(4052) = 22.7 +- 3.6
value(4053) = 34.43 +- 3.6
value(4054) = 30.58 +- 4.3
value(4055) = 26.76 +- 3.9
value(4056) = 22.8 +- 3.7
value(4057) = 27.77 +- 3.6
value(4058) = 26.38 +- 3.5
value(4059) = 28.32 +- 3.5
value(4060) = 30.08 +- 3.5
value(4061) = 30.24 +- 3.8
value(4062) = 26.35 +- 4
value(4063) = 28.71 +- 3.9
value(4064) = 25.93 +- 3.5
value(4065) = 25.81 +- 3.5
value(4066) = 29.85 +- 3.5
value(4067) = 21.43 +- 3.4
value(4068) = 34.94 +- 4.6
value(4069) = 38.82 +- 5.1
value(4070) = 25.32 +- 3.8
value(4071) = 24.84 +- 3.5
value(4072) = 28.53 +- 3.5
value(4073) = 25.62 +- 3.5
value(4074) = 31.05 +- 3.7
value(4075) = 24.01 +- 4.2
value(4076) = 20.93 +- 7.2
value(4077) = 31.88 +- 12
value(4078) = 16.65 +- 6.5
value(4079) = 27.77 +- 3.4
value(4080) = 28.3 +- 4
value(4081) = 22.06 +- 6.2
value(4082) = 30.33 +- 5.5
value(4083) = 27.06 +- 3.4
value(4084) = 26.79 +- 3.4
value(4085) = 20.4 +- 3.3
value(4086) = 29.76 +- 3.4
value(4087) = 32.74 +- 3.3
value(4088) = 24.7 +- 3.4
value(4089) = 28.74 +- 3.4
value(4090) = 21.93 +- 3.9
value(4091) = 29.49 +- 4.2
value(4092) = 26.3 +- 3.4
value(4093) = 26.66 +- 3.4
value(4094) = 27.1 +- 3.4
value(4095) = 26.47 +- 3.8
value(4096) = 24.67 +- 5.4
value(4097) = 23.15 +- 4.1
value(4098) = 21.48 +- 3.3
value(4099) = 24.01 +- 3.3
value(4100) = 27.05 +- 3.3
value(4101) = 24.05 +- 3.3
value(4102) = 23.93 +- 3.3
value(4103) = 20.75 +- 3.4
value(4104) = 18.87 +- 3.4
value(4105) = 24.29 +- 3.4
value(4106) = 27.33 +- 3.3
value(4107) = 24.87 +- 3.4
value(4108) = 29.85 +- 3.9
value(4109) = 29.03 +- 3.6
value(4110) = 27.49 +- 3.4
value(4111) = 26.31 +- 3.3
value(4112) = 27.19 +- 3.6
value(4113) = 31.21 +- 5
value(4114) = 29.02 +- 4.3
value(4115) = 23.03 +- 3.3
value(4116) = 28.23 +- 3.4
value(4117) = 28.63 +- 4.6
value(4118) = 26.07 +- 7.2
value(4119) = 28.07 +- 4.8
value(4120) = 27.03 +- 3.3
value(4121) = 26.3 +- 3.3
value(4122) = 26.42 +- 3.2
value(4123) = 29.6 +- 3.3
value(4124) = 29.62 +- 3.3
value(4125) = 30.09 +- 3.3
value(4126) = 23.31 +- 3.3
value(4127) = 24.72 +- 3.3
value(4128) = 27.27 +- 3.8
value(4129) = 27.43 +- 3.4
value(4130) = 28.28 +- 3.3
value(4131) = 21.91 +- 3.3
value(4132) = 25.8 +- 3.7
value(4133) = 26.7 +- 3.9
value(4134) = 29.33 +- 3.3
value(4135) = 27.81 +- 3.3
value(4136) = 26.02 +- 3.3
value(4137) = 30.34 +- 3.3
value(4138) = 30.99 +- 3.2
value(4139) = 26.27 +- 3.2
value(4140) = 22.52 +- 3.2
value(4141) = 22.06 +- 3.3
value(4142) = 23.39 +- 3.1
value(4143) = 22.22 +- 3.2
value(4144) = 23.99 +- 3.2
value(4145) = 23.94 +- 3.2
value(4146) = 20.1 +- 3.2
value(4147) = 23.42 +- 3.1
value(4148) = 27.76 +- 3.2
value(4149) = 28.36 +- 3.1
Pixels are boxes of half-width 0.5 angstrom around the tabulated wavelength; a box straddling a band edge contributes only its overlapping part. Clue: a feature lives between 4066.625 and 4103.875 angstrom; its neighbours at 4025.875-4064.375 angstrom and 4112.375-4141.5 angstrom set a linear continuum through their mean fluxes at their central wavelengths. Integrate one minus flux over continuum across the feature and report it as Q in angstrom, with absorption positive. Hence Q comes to 1.34 angstrom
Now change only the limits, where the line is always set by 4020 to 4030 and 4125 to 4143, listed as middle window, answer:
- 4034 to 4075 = -4.3 angstrom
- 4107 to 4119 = -0.8 angstrom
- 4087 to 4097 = -0.3 angstrom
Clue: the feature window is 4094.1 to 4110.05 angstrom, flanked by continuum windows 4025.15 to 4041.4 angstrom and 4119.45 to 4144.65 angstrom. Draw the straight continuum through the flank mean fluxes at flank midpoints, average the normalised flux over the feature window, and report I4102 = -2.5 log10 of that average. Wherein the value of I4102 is 0.072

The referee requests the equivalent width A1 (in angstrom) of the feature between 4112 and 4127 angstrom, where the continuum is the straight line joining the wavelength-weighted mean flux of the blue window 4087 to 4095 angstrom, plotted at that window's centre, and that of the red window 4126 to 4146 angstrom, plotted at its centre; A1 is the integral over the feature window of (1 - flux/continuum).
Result -0.8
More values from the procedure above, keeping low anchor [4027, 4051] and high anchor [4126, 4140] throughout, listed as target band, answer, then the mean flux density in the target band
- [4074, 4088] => 0.4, 26.2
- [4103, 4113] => 0.3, 26.1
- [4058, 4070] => -0.8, 28.9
